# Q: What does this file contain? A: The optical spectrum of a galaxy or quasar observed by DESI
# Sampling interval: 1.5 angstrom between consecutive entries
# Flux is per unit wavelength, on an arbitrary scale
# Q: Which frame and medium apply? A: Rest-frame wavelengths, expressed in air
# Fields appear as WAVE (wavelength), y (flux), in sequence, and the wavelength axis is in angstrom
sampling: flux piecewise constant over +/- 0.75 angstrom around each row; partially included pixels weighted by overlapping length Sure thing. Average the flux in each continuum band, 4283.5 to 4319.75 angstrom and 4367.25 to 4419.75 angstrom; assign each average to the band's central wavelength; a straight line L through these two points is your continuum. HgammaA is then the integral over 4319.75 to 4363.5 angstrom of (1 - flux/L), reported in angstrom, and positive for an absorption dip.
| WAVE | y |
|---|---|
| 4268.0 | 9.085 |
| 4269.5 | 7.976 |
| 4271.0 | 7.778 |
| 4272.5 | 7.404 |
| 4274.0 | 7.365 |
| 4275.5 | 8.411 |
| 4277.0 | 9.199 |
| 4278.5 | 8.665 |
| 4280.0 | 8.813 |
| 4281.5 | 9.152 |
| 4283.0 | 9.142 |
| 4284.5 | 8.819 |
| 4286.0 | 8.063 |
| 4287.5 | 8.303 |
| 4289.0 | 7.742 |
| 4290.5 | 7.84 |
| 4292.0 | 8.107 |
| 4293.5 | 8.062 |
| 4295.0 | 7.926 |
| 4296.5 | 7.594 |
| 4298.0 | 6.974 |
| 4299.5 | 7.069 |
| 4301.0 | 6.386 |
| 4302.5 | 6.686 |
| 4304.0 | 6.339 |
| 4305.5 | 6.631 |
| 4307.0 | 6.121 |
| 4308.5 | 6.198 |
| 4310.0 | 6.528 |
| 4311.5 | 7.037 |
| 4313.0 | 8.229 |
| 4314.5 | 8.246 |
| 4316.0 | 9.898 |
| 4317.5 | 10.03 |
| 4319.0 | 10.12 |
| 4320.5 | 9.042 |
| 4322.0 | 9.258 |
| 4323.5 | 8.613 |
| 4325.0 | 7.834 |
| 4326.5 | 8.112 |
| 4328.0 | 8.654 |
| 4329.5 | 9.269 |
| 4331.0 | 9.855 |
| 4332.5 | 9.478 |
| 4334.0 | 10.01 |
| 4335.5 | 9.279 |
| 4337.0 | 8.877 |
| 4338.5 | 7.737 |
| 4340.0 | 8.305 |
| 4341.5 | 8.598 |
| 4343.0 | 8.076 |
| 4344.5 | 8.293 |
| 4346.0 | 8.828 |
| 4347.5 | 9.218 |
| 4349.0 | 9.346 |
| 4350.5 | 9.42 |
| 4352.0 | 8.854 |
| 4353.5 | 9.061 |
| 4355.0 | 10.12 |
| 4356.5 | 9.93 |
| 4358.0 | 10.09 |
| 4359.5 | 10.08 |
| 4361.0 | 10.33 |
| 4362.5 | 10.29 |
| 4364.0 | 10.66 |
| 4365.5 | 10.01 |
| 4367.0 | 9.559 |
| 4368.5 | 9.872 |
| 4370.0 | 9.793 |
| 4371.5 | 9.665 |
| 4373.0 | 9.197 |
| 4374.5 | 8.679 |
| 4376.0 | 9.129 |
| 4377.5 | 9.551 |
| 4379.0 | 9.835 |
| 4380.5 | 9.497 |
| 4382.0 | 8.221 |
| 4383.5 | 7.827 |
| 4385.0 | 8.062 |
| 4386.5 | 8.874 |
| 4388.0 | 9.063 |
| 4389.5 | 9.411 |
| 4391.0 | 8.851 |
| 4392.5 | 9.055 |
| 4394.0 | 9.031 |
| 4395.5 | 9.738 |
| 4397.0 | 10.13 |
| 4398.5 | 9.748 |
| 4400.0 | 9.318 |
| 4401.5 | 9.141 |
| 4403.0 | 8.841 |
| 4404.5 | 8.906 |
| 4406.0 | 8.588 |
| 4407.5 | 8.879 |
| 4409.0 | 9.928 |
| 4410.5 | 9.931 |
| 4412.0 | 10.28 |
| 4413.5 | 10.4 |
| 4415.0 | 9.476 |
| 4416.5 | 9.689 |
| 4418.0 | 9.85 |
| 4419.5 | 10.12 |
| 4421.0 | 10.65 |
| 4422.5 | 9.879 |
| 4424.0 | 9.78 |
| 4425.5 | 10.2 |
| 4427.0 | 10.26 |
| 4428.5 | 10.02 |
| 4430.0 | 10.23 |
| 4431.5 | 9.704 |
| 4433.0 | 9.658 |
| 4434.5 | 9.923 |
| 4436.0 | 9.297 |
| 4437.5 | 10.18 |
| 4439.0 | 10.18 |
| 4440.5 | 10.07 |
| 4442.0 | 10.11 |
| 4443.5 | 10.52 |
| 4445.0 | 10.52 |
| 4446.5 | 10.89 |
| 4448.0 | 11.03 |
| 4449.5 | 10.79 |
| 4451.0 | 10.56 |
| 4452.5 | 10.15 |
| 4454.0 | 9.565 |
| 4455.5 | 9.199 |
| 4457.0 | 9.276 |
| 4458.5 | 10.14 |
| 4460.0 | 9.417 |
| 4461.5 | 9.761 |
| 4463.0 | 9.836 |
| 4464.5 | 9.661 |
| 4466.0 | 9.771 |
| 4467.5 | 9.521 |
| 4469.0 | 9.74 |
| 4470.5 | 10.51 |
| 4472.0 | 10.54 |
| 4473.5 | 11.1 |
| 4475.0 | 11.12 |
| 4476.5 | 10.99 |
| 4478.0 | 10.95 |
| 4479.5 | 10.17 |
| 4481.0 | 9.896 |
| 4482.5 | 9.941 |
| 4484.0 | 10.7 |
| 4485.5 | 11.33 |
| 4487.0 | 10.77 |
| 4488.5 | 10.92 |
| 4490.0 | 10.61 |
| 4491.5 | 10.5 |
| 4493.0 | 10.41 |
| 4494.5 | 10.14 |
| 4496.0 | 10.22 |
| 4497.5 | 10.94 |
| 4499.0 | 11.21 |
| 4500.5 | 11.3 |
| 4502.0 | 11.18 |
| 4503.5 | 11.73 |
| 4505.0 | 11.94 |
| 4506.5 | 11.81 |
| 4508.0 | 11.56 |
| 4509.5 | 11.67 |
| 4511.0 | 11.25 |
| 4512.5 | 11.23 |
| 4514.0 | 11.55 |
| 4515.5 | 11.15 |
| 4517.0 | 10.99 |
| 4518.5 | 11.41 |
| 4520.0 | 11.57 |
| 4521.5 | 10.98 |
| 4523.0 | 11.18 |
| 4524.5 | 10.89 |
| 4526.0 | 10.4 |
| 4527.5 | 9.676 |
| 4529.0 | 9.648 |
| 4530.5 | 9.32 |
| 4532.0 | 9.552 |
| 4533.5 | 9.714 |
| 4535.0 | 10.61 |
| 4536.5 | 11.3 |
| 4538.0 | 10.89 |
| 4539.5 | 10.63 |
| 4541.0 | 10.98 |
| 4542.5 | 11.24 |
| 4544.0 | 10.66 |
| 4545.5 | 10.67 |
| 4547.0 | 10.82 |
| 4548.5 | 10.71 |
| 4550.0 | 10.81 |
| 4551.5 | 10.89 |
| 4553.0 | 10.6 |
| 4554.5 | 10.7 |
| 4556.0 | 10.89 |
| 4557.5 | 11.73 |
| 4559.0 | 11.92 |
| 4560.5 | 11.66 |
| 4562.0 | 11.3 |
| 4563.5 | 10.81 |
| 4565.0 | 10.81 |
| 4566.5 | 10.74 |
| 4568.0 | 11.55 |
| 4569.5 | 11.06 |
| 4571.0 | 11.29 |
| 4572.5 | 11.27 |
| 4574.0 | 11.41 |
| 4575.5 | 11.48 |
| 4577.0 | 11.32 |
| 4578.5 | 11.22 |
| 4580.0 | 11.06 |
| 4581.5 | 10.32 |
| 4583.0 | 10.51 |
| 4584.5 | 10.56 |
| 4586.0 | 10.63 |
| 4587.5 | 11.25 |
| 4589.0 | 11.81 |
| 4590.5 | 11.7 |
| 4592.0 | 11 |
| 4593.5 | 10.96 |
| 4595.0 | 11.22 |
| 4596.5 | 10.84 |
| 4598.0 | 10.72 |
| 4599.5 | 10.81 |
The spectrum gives -3.7 angstrom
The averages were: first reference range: 7.72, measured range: 9.14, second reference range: 9.33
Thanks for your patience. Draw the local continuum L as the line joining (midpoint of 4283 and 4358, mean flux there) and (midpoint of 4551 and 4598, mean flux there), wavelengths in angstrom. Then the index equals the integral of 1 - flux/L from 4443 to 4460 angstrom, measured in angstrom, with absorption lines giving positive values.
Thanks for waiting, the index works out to -0.7 angstrom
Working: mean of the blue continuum 8.37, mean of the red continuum 11.1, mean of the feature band 10.2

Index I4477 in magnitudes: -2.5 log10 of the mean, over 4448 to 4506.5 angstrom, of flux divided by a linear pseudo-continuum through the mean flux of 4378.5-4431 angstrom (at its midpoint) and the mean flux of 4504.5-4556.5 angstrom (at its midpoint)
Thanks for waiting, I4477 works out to -0.02 mag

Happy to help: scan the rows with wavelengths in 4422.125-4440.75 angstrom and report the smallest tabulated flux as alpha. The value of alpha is 9.297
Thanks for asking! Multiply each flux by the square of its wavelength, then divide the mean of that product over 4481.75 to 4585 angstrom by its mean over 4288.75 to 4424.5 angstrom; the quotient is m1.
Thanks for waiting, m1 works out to 1.32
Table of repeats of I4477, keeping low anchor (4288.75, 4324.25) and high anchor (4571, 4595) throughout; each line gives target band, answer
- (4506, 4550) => -0.04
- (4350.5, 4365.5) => -0.18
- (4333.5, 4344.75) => -0.06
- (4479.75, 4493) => -0.06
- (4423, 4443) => -0.08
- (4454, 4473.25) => -0.01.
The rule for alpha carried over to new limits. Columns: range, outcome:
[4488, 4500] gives 10.14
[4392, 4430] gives 8.588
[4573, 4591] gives 10.32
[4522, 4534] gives 9.32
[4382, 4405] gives 7.827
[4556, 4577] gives 10.74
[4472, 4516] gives 9.896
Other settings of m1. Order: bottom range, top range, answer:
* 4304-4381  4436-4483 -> 1.20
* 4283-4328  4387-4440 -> 1.29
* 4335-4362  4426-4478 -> 1.16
